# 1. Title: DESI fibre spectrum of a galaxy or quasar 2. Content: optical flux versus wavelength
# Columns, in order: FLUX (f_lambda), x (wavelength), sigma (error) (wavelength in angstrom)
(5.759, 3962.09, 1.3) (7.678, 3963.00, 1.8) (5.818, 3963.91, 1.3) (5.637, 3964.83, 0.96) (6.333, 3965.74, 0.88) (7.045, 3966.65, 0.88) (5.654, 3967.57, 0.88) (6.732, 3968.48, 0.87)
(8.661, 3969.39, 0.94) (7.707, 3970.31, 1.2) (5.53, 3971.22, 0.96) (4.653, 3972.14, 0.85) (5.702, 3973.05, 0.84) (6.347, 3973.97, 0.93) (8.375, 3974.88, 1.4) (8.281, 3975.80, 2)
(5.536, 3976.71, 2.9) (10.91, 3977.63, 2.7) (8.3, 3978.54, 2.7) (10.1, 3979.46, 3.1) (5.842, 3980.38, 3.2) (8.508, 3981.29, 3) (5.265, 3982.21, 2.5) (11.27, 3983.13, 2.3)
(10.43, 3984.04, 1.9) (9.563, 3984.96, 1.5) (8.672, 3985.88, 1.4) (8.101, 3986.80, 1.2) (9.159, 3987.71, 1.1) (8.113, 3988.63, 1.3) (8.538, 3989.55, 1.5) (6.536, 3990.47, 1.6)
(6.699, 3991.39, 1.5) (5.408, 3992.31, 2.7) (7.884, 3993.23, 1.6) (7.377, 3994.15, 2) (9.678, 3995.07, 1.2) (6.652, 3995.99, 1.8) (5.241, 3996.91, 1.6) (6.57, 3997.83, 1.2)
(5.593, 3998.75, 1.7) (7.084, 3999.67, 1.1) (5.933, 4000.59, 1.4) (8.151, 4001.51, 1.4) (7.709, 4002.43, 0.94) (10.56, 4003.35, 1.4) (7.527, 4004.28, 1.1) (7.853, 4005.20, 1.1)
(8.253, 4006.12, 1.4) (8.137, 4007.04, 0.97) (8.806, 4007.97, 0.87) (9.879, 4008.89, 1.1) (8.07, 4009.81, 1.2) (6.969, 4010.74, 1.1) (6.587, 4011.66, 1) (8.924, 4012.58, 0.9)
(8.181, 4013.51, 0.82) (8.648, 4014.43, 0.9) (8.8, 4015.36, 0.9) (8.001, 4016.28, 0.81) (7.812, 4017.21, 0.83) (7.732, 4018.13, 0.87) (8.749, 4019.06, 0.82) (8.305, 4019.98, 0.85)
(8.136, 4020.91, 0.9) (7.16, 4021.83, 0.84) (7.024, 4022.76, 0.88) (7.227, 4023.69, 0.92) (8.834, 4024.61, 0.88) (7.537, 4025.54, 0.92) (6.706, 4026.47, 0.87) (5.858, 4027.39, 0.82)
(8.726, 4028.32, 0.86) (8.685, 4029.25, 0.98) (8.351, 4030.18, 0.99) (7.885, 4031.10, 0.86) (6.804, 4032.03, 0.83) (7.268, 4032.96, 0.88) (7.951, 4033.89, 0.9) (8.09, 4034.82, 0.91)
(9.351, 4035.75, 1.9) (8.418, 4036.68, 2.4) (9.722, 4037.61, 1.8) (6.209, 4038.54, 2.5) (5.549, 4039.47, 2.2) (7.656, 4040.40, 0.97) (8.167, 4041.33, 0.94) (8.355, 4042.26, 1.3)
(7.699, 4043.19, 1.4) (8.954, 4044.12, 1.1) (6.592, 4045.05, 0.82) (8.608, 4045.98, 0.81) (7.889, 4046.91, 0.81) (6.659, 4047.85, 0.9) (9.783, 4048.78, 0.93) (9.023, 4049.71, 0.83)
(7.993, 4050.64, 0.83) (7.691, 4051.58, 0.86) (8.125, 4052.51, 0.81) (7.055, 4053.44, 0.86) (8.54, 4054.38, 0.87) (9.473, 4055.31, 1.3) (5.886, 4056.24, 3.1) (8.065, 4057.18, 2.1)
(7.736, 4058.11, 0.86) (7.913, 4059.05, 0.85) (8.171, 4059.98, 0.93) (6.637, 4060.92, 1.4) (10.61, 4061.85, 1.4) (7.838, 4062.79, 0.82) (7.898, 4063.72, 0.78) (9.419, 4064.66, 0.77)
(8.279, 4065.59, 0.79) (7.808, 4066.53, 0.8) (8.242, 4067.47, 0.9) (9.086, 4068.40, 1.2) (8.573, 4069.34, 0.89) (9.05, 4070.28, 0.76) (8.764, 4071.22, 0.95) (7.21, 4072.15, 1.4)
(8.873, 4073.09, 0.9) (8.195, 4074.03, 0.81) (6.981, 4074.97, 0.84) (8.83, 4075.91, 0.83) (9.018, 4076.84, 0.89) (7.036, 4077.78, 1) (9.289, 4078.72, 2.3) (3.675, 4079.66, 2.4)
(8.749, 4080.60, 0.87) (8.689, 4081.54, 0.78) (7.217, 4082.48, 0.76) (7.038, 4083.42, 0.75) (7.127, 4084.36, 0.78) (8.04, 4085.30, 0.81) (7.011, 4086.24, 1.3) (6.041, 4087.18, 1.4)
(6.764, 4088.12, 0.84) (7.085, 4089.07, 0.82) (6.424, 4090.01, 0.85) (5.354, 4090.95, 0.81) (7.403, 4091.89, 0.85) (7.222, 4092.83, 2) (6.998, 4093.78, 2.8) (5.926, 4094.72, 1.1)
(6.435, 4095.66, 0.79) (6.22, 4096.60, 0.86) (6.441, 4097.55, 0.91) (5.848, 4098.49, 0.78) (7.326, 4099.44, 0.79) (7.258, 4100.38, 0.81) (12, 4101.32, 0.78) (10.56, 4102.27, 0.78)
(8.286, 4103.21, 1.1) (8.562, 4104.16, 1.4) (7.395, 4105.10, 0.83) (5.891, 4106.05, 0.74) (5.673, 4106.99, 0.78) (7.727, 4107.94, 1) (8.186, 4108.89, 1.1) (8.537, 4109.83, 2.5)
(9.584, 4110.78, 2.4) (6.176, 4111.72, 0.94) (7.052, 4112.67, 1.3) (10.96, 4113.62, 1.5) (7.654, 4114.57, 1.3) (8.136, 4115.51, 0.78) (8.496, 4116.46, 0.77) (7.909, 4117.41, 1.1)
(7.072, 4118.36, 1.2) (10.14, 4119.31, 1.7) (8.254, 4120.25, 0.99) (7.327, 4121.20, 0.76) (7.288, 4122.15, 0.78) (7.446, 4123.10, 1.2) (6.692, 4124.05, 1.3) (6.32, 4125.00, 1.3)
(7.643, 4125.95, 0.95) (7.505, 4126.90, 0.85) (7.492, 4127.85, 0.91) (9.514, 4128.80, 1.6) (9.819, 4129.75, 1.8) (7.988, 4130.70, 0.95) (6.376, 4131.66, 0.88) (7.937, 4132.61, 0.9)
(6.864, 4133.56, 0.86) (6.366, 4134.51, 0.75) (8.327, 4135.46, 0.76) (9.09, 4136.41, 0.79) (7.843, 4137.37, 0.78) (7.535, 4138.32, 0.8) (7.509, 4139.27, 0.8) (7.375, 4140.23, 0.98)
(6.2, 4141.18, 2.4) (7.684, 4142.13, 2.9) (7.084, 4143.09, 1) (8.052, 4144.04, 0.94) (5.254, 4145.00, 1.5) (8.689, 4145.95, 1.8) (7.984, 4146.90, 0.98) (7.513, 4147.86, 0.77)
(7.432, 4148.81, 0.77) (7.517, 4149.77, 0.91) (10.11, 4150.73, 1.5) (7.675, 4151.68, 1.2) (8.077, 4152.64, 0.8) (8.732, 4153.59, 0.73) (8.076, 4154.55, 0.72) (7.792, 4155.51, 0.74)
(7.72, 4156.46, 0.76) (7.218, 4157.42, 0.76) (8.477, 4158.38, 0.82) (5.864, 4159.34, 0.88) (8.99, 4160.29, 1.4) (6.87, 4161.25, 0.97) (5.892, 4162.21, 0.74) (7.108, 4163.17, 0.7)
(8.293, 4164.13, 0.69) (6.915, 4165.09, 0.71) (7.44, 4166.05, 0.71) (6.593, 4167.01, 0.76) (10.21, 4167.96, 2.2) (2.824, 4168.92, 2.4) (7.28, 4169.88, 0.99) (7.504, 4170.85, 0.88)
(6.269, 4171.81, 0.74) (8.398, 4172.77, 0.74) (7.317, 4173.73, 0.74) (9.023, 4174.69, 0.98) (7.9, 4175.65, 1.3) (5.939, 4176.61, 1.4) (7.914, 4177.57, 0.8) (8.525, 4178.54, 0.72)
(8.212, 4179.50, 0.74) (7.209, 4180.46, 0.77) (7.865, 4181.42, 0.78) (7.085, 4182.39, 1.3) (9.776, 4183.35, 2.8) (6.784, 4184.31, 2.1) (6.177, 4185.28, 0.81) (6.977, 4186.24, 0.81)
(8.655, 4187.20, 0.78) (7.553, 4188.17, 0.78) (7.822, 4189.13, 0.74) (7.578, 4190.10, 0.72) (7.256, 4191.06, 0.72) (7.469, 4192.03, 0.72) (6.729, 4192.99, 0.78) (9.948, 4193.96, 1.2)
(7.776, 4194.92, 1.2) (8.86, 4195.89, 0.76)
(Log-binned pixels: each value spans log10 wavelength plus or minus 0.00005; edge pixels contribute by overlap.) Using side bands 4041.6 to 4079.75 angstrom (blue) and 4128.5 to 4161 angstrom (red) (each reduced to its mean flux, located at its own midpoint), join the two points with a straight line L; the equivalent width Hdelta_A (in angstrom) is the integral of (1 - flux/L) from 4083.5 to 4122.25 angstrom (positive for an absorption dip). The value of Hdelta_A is 1.9 angstrom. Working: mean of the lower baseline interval 8.13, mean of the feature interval 7.56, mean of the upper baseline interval 7.77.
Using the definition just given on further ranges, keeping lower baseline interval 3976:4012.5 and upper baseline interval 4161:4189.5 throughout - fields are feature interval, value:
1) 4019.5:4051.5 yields -0.3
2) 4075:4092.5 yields 0.9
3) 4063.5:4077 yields -1.3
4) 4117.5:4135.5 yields -0.4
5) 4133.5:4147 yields 0.1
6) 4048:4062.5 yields -0.8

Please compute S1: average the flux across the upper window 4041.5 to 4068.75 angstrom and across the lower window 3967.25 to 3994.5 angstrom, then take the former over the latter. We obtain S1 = 1.1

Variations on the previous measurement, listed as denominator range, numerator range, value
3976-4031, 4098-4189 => 0.97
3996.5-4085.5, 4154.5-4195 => 0.95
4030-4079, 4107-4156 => 0.97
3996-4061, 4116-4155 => 0.99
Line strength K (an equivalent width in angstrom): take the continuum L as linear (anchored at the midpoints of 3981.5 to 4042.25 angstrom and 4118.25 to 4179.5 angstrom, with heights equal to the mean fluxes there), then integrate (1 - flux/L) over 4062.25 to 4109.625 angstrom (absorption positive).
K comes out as 0.59 angstrom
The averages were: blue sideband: 7.86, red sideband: 7.6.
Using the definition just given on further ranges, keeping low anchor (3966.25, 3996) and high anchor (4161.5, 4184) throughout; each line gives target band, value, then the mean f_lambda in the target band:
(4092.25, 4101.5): 0.6 angstrom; 7.02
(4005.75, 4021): -1.2 angstrom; 8.23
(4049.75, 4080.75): -2.1 angstrom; 8.09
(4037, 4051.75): -0.6 angstrom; 7.92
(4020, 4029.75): 0.0 angstrom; 7.62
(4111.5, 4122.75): -0.8 angstrom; 8.07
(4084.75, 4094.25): 0.9 angstrom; 6.83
